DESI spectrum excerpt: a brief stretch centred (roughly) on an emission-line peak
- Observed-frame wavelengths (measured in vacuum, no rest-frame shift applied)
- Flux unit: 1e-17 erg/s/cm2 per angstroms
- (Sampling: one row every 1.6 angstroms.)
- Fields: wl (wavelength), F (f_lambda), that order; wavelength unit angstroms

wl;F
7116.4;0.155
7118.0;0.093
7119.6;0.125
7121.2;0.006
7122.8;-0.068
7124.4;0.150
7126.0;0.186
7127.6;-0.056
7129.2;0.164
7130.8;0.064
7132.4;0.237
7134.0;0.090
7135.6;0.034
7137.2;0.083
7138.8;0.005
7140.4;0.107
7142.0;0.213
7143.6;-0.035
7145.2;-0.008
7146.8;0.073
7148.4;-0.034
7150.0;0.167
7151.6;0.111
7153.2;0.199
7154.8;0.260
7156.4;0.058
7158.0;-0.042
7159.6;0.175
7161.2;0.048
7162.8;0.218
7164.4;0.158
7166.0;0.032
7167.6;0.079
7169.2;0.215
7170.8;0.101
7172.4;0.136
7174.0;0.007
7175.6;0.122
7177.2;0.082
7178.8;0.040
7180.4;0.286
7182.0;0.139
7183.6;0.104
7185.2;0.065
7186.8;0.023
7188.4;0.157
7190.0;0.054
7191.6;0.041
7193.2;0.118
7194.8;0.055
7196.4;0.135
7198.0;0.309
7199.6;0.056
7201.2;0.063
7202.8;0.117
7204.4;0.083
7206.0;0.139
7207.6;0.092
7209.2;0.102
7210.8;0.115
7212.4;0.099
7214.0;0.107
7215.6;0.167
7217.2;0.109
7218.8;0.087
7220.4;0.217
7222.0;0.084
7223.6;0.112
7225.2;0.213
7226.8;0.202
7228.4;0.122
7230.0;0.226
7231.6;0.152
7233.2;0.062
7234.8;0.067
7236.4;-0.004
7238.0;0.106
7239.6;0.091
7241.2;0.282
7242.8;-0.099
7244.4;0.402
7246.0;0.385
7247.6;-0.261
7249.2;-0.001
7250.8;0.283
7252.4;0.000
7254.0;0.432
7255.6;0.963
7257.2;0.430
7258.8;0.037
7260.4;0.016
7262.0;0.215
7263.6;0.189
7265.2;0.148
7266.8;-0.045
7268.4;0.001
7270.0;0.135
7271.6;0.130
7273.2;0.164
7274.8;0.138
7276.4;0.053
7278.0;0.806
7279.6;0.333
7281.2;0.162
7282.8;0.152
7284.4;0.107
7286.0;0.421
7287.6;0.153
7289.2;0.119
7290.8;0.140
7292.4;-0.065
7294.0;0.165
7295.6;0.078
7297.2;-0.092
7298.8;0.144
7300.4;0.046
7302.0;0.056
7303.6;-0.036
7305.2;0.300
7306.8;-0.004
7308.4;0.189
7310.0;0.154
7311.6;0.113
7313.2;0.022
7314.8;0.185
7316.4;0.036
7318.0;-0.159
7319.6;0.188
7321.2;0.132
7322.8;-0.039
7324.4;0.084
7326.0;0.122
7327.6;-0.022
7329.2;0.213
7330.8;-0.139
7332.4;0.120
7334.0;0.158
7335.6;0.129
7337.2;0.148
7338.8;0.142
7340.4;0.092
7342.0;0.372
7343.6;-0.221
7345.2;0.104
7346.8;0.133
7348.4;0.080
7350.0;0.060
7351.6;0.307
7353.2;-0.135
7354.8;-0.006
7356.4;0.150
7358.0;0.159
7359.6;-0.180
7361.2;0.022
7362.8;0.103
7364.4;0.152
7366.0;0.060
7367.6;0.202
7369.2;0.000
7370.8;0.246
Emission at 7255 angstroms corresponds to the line H-alpha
